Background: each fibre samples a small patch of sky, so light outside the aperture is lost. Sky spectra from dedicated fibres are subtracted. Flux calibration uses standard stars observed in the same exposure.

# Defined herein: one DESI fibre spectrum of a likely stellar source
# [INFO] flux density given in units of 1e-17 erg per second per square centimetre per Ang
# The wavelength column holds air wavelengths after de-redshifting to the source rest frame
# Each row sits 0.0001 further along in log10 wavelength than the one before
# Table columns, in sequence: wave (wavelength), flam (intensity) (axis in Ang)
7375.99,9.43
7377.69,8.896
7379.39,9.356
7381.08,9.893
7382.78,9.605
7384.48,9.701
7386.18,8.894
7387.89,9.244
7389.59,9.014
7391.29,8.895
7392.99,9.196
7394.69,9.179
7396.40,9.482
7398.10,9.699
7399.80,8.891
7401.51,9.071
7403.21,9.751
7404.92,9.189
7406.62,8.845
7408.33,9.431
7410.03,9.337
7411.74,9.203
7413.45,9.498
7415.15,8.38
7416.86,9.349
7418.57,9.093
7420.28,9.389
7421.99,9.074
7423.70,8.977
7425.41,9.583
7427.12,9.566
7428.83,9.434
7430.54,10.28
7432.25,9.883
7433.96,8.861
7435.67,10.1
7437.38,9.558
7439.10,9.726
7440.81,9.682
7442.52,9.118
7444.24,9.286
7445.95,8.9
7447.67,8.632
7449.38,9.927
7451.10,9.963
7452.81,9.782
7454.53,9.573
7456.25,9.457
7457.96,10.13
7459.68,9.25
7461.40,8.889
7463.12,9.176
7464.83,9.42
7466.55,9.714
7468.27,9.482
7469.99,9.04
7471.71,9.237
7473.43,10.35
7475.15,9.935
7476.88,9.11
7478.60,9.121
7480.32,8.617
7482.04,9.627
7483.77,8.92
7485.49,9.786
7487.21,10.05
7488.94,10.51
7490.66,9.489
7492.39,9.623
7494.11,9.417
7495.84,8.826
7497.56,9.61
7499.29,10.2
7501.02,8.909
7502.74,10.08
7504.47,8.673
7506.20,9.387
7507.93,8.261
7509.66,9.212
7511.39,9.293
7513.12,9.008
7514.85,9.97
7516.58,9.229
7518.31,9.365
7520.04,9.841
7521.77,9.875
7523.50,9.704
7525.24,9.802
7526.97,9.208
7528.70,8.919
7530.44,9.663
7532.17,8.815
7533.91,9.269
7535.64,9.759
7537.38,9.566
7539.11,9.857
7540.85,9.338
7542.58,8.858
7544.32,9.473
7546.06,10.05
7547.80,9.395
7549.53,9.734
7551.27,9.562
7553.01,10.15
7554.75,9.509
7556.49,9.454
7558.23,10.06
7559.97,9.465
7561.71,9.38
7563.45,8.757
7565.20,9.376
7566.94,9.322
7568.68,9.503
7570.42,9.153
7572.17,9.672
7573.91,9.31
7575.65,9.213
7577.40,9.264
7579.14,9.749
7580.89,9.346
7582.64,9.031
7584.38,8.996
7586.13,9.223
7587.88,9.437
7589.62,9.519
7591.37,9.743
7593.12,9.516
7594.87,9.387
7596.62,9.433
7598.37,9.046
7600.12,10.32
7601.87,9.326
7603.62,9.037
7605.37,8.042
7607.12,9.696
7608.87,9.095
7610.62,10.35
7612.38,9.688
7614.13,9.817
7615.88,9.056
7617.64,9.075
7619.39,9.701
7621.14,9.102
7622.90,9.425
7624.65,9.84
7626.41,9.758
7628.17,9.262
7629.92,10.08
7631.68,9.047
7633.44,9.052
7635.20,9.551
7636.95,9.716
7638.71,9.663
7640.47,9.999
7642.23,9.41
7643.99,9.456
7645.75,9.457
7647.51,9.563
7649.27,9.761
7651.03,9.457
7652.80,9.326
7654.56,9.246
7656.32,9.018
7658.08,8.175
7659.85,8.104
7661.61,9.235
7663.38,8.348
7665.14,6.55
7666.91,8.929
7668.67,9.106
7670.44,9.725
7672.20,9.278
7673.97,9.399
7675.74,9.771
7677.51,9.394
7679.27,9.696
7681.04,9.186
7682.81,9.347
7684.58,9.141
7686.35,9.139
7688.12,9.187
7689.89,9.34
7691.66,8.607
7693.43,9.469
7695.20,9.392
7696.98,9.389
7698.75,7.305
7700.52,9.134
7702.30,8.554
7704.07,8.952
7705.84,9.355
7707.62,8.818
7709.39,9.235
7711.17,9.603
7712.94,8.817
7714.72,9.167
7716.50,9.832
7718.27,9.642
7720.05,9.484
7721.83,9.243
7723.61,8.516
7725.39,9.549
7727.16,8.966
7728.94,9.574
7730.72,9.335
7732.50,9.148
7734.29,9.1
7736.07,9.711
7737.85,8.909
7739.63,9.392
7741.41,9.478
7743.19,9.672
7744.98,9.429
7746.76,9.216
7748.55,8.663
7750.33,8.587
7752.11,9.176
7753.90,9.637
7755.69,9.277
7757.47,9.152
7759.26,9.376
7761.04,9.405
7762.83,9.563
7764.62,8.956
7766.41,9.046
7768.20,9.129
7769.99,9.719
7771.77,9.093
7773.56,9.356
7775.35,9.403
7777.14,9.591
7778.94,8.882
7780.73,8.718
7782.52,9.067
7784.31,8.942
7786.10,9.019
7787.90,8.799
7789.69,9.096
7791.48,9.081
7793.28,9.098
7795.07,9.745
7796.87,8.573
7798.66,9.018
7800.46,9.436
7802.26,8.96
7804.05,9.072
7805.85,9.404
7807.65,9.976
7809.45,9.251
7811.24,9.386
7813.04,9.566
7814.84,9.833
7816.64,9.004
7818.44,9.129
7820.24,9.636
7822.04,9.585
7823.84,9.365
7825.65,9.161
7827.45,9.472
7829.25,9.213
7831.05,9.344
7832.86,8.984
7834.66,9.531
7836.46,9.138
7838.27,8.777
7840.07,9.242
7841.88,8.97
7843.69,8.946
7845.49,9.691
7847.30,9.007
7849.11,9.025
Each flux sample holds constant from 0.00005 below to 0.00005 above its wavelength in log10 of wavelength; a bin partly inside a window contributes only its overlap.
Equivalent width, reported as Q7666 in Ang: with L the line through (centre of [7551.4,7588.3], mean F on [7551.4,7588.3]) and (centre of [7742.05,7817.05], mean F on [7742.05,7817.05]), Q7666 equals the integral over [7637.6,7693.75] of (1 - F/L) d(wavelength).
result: 0.9 Ang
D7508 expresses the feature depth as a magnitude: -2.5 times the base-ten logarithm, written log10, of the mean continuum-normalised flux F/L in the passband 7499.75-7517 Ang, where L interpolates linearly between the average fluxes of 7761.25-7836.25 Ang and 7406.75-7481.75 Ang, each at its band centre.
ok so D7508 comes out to 0.02 mag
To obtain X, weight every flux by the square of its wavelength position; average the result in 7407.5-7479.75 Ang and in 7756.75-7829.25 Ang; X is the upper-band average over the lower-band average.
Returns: 1.08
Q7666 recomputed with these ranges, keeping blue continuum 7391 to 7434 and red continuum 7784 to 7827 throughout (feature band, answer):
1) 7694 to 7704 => 0.5 Ang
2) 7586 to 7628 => -0.7 Ang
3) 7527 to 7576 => -0.8 Ang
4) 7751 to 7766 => -0.1 Ang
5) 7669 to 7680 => -0.3 Ang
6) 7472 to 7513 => -0.6 Ang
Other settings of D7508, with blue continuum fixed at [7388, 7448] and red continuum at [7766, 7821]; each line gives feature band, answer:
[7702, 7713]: 0.017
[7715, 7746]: -0.012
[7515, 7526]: -0.042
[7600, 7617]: -0.015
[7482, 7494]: -0.047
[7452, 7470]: -0.019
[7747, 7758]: 0.018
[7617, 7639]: -0.026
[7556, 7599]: -0.012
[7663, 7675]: 0.055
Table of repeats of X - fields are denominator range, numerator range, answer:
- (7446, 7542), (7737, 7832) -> 1.06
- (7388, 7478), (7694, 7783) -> 1.06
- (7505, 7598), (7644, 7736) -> 1.01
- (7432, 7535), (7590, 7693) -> 1.03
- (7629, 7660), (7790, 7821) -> 1.04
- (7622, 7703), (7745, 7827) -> 1.04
